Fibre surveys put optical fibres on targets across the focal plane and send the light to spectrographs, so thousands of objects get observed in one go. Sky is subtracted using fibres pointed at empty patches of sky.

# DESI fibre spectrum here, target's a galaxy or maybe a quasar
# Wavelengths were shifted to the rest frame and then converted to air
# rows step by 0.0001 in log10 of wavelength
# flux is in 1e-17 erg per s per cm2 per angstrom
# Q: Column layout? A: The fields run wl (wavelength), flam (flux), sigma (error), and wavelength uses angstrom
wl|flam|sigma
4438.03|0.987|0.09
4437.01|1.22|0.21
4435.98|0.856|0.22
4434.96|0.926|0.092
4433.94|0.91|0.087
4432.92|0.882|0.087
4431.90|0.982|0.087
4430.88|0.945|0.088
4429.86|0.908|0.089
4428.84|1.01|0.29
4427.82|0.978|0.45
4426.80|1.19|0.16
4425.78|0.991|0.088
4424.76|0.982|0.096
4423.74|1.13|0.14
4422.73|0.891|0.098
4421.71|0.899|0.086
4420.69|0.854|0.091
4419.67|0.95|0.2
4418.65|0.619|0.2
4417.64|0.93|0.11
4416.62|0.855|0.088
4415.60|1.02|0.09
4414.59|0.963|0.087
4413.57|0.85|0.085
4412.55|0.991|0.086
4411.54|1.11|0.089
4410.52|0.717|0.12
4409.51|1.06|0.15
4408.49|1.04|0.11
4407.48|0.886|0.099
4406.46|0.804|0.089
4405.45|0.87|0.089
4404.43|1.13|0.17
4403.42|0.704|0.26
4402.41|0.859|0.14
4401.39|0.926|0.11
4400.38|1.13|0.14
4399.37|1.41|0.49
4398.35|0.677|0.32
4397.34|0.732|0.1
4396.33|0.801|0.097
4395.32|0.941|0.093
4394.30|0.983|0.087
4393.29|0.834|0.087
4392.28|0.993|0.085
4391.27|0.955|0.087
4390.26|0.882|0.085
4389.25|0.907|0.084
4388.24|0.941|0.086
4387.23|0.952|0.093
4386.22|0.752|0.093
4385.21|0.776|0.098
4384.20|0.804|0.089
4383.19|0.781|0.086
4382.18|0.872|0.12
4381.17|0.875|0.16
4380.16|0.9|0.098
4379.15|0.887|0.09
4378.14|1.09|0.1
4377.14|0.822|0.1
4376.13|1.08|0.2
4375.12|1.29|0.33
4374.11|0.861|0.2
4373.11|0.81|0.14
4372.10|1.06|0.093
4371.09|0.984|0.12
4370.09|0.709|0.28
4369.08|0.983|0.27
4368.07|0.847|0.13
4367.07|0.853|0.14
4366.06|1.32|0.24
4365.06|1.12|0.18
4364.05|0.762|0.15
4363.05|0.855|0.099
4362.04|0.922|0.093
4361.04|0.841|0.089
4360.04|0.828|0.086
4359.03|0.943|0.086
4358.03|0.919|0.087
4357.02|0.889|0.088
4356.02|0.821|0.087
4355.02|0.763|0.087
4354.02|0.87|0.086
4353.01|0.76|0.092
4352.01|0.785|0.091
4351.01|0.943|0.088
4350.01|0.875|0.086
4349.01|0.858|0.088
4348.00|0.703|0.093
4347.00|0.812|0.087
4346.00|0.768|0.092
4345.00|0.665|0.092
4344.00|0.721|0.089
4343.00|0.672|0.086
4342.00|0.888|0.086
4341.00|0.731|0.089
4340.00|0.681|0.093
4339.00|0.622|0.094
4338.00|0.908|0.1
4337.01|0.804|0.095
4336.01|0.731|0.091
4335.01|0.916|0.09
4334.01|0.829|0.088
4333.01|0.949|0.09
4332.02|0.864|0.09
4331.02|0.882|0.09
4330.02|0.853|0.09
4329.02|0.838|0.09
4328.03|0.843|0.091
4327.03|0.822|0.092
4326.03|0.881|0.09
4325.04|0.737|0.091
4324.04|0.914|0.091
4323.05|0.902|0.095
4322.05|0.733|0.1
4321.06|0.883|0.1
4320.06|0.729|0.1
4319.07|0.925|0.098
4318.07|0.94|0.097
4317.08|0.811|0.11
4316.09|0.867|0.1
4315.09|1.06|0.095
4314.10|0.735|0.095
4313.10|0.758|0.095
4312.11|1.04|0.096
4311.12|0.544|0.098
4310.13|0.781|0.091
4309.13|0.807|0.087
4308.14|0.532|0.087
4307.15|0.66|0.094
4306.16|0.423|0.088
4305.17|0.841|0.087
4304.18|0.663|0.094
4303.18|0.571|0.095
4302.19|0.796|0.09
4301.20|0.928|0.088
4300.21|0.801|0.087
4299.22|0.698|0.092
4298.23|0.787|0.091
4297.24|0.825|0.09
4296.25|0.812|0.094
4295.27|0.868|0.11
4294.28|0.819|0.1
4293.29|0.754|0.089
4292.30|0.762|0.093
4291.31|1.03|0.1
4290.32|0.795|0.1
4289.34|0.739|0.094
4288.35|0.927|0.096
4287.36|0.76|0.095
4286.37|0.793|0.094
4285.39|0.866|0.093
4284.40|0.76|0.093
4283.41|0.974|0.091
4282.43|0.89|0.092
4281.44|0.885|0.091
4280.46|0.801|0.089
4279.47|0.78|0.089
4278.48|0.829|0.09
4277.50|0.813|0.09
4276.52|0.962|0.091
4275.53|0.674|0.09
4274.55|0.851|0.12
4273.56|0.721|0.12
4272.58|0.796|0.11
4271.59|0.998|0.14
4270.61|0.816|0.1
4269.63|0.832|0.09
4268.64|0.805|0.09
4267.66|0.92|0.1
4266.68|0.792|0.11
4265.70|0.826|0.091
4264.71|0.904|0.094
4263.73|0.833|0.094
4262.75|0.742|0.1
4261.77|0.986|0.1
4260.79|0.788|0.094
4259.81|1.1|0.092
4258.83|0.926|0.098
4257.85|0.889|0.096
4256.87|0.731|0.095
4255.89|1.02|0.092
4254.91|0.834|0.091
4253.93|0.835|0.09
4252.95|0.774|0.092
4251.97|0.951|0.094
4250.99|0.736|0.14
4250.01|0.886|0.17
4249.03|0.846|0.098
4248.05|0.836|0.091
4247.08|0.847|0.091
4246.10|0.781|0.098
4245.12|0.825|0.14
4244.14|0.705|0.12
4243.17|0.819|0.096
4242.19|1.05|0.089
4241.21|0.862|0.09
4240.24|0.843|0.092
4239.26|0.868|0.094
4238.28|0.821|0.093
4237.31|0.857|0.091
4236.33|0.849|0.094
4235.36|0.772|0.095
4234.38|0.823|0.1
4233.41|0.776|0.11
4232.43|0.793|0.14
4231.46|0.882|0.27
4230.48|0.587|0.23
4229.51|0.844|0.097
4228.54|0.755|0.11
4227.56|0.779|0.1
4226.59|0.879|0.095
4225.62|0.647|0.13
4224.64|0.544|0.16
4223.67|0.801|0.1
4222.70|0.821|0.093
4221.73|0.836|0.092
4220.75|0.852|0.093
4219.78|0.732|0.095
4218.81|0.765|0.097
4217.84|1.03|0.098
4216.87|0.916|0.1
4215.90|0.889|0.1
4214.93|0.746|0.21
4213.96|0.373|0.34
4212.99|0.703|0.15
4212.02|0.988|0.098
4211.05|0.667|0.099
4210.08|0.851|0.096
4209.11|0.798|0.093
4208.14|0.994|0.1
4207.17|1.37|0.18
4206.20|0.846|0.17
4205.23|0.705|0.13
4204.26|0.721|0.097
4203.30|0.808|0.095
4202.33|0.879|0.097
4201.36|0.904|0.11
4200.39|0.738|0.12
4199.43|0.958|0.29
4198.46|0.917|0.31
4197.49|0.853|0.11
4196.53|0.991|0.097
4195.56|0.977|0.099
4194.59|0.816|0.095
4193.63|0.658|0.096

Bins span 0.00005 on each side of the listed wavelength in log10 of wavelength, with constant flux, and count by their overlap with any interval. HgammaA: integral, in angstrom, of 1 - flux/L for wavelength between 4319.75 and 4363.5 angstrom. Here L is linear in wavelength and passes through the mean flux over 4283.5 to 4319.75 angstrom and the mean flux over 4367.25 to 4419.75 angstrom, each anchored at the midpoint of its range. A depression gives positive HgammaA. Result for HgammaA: 1.2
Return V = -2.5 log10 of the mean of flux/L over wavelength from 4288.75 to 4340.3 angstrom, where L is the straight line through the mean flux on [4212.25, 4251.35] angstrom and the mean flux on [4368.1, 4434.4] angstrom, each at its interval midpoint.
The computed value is 0.08 mag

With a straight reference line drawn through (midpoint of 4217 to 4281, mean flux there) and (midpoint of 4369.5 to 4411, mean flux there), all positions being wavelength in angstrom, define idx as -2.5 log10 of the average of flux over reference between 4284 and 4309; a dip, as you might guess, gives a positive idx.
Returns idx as 0.119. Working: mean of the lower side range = 0.83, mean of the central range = 0.769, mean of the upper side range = 0.915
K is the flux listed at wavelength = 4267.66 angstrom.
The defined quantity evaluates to 0.92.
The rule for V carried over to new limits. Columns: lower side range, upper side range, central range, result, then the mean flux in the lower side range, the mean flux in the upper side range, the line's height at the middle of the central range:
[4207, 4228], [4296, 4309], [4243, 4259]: -0.09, 0.809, 0.719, 0.774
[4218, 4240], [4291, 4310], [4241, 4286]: -0.10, 0.79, 0.754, 0.773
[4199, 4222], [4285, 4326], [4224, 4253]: 0.02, 0.836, 0.796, 0.824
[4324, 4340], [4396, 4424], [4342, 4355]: 0.08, 0.83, 0.921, 0.849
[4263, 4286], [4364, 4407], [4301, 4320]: 0.13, 0.839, 0.924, 0.867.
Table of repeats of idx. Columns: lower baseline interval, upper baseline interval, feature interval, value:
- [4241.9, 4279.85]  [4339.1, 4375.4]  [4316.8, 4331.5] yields 0.01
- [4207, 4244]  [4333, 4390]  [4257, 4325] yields 0.03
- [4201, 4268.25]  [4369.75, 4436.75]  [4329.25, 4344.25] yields 0.11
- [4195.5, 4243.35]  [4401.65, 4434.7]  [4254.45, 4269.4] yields -0.03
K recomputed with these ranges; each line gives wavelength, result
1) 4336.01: 0.731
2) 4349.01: 0.858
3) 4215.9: 0.889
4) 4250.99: 0.736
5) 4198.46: 0.917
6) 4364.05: 0.762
